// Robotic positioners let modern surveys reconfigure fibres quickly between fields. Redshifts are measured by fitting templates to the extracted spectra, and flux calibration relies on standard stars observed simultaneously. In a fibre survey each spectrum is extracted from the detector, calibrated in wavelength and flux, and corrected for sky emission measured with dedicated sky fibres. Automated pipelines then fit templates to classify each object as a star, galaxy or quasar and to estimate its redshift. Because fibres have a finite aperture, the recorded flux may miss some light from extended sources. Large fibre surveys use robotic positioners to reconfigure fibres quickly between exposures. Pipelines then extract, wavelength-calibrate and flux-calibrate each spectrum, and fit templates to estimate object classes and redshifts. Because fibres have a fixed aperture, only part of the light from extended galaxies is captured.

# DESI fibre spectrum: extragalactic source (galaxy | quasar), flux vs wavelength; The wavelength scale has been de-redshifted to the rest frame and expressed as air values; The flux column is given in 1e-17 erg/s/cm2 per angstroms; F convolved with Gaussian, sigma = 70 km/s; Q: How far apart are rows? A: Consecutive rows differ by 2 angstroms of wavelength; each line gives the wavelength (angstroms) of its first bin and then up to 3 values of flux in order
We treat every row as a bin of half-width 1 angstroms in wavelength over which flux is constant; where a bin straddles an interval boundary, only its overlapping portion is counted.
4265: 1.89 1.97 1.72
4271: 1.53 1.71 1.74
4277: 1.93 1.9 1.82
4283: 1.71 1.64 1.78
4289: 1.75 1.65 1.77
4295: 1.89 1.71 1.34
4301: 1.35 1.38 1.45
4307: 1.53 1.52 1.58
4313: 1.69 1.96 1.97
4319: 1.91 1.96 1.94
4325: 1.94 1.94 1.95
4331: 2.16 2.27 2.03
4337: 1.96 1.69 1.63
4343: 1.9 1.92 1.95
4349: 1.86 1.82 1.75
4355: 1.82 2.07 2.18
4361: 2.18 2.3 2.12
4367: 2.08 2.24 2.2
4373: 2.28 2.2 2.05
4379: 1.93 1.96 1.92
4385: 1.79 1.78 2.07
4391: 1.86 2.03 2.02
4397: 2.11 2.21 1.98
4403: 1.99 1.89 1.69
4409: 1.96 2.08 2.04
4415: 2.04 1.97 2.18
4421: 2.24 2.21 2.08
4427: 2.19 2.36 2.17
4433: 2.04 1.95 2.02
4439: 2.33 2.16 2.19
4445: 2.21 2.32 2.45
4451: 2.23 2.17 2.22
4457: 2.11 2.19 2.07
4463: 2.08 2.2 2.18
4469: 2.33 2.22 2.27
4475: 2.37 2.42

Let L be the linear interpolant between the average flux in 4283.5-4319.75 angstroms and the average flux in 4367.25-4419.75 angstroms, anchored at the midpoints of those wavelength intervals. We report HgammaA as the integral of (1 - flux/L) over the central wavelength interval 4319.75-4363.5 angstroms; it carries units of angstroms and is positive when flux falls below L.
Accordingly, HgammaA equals -3.5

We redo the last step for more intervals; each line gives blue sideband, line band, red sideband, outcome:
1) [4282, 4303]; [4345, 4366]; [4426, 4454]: -1.31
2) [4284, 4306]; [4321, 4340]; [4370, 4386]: -2.03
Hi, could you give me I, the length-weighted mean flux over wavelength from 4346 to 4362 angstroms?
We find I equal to 1.95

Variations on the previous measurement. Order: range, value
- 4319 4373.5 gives 2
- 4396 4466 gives 2.12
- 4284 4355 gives 1.79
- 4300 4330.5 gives 1.74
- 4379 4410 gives 1.95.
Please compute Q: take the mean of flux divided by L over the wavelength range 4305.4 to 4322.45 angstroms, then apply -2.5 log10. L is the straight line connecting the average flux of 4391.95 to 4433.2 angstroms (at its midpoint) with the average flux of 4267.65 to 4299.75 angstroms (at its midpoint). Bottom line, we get 0.03 mag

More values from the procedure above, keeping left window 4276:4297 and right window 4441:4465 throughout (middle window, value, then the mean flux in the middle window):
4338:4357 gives 0.06 mag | 1.83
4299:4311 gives 0.25 mag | 1.45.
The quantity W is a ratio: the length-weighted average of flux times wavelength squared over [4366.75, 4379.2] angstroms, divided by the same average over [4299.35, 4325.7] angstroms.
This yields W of 1.31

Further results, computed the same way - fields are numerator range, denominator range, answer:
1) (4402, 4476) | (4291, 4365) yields 1.22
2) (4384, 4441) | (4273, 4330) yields 1.24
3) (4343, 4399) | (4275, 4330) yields 1.20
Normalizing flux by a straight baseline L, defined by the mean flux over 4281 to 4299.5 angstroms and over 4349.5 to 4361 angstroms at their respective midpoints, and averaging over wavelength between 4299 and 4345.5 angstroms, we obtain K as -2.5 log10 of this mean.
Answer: 0.02 mag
